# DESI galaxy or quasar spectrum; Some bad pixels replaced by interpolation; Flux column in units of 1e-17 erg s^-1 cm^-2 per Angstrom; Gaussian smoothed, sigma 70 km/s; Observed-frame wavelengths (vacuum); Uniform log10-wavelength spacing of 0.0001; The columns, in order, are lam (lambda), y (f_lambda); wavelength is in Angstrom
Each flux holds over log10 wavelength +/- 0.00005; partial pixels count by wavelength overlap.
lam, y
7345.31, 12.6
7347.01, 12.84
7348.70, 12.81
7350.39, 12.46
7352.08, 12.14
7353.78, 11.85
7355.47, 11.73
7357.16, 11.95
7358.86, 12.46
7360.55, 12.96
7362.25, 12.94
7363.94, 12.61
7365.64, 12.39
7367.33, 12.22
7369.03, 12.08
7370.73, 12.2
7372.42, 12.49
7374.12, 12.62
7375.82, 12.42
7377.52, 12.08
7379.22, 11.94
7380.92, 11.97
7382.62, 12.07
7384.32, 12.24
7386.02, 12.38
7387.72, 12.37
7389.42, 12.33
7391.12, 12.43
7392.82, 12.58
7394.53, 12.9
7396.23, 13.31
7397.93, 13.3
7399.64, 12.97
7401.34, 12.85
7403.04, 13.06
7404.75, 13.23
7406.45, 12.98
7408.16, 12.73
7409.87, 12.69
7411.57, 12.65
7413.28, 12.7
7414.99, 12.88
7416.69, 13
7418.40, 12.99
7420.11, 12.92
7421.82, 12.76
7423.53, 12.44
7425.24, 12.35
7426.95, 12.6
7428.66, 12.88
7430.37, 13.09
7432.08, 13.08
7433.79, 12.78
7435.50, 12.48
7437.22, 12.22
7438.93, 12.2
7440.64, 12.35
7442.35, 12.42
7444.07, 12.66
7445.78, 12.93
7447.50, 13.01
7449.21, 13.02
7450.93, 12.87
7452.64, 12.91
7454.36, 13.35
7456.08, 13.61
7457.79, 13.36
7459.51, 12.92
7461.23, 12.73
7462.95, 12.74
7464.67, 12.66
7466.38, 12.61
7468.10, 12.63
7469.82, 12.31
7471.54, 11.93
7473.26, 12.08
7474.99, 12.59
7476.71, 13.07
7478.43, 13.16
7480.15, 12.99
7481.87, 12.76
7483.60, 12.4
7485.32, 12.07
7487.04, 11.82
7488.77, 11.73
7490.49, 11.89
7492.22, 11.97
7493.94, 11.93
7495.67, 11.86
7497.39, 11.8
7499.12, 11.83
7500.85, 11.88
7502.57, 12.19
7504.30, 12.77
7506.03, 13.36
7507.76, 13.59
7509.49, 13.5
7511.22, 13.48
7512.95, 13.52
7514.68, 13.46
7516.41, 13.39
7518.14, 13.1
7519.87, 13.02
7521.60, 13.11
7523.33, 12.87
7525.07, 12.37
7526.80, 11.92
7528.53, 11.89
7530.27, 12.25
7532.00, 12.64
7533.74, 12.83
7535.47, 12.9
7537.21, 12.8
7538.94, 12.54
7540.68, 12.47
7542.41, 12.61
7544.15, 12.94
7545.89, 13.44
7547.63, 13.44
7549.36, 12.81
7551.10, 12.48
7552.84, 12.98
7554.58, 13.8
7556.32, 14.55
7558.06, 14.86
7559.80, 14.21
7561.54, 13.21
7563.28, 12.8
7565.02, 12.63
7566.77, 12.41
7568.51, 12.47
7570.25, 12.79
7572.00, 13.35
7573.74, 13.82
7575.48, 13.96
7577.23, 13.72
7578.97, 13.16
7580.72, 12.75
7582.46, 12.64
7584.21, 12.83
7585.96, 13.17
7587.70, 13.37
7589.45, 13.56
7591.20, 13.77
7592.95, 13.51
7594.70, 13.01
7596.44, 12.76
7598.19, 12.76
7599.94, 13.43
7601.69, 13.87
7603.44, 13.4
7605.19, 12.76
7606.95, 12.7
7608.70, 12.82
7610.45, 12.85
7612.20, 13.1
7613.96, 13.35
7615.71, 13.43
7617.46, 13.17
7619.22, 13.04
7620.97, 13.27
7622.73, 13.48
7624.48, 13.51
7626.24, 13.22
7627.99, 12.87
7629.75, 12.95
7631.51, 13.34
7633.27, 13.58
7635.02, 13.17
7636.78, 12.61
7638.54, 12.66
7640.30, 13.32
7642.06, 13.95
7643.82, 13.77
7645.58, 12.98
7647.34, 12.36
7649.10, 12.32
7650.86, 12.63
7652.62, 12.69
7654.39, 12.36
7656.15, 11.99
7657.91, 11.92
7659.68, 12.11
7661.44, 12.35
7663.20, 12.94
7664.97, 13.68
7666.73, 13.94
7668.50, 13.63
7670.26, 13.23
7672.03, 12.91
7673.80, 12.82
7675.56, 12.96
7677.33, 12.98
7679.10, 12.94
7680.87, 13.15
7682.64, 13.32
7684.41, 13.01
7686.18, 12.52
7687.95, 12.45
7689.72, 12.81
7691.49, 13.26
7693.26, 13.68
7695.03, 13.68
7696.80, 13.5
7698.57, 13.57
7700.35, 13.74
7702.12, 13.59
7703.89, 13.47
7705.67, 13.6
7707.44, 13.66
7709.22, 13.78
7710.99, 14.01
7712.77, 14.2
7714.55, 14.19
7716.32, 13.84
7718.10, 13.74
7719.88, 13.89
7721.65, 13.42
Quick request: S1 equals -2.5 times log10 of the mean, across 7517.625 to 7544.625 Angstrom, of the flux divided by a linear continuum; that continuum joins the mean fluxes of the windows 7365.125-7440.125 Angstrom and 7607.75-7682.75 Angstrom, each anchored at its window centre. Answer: 0.02 mag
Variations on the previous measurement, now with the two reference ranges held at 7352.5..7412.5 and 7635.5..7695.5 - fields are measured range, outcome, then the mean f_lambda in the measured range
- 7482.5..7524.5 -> 0.008 mag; 12.6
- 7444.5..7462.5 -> -0.037 mag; 13.1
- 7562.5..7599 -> -0.025 mag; 13.1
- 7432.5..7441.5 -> 0.013 mag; 12.4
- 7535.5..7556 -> -0.019 mag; 13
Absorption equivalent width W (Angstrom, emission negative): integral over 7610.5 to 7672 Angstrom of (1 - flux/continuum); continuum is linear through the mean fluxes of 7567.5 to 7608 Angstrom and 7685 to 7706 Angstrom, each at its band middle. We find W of 1.1 Angstrom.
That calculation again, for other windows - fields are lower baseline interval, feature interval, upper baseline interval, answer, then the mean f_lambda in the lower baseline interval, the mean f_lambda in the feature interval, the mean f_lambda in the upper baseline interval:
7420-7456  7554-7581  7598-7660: -1.0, 12.7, 13.4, 13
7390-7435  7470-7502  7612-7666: 1.7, 12.8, 12.2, 13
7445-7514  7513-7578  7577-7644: -0.7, 12.6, 13.1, 13.2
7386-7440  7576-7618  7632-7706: -0.7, 12.8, 13.2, 13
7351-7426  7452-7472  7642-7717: -0.2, 12.5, 12.8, 13.2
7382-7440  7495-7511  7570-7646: 0.5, 12.7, 12.6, 13.2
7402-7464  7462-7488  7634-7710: 0.7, 12.8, 12.5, 13.1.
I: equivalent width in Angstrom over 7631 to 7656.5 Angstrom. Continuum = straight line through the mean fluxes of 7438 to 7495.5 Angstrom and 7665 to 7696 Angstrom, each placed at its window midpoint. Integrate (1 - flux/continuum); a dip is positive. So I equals 0.2 Angstrom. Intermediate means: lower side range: 12.6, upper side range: 13.2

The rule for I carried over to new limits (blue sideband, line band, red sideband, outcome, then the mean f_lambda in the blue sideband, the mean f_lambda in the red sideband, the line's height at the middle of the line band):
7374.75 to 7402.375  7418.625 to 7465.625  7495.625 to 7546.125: -0.7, 12.5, 12.8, 12.6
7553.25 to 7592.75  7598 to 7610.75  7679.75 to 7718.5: 0.3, 13.4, 13.5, 13.4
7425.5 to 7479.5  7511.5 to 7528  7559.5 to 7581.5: 0.0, 12.7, 13.1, 13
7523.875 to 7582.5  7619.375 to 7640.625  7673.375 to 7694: -0.3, 13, 13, 13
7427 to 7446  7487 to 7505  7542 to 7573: 1.3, 12.6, 13.2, 12.9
